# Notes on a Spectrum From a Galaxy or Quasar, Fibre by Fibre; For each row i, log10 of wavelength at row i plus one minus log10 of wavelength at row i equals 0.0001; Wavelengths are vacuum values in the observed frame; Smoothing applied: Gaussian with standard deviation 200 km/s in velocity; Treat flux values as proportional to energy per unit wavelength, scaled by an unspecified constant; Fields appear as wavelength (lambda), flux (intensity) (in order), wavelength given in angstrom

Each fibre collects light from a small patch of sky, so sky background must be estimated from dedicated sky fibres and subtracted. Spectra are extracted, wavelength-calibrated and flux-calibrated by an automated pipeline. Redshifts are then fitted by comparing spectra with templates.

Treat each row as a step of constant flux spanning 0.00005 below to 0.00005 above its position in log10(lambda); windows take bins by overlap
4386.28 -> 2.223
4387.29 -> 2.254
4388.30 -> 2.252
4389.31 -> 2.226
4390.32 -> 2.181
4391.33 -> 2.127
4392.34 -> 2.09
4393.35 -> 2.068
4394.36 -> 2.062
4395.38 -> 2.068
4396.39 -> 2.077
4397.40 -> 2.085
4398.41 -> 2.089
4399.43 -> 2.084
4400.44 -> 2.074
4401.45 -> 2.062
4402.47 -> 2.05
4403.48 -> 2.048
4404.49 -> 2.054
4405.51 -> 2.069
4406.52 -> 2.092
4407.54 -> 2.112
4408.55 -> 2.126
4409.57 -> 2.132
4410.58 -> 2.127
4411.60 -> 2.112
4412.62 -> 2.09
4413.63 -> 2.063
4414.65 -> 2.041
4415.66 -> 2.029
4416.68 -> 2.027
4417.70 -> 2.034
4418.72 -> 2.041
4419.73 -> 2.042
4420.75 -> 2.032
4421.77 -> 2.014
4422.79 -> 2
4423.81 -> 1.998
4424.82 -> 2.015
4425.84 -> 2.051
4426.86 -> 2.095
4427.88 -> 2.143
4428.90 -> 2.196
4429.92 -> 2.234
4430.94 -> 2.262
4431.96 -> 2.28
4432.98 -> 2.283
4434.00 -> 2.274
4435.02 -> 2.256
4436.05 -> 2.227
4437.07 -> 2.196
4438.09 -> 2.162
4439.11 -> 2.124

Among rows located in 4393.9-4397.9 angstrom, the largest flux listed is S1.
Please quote 2.085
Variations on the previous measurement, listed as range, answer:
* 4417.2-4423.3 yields 2.042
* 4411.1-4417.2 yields 2.112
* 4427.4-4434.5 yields 2.283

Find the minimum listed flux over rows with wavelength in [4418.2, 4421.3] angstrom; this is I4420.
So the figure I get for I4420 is 2.032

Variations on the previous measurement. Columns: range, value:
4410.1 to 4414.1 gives 2.063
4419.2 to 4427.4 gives 1.998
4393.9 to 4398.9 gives 2.062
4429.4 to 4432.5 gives 2.234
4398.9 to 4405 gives 2.048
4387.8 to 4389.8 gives 2.226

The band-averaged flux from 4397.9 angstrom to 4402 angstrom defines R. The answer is 2.07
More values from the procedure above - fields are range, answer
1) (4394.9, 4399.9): 2.08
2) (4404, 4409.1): 2.09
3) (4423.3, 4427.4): 2.04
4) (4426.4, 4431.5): 2.19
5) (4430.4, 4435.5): 2.27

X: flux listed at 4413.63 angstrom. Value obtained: 2.063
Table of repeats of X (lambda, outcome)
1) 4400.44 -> 2.074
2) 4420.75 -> 2.032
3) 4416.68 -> 2.027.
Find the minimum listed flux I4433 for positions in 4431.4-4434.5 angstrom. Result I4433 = 2.274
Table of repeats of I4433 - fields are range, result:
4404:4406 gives 2.054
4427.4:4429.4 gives 2.143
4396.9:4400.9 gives 2.074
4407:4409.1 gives 2.112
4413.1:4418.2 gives 2.027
